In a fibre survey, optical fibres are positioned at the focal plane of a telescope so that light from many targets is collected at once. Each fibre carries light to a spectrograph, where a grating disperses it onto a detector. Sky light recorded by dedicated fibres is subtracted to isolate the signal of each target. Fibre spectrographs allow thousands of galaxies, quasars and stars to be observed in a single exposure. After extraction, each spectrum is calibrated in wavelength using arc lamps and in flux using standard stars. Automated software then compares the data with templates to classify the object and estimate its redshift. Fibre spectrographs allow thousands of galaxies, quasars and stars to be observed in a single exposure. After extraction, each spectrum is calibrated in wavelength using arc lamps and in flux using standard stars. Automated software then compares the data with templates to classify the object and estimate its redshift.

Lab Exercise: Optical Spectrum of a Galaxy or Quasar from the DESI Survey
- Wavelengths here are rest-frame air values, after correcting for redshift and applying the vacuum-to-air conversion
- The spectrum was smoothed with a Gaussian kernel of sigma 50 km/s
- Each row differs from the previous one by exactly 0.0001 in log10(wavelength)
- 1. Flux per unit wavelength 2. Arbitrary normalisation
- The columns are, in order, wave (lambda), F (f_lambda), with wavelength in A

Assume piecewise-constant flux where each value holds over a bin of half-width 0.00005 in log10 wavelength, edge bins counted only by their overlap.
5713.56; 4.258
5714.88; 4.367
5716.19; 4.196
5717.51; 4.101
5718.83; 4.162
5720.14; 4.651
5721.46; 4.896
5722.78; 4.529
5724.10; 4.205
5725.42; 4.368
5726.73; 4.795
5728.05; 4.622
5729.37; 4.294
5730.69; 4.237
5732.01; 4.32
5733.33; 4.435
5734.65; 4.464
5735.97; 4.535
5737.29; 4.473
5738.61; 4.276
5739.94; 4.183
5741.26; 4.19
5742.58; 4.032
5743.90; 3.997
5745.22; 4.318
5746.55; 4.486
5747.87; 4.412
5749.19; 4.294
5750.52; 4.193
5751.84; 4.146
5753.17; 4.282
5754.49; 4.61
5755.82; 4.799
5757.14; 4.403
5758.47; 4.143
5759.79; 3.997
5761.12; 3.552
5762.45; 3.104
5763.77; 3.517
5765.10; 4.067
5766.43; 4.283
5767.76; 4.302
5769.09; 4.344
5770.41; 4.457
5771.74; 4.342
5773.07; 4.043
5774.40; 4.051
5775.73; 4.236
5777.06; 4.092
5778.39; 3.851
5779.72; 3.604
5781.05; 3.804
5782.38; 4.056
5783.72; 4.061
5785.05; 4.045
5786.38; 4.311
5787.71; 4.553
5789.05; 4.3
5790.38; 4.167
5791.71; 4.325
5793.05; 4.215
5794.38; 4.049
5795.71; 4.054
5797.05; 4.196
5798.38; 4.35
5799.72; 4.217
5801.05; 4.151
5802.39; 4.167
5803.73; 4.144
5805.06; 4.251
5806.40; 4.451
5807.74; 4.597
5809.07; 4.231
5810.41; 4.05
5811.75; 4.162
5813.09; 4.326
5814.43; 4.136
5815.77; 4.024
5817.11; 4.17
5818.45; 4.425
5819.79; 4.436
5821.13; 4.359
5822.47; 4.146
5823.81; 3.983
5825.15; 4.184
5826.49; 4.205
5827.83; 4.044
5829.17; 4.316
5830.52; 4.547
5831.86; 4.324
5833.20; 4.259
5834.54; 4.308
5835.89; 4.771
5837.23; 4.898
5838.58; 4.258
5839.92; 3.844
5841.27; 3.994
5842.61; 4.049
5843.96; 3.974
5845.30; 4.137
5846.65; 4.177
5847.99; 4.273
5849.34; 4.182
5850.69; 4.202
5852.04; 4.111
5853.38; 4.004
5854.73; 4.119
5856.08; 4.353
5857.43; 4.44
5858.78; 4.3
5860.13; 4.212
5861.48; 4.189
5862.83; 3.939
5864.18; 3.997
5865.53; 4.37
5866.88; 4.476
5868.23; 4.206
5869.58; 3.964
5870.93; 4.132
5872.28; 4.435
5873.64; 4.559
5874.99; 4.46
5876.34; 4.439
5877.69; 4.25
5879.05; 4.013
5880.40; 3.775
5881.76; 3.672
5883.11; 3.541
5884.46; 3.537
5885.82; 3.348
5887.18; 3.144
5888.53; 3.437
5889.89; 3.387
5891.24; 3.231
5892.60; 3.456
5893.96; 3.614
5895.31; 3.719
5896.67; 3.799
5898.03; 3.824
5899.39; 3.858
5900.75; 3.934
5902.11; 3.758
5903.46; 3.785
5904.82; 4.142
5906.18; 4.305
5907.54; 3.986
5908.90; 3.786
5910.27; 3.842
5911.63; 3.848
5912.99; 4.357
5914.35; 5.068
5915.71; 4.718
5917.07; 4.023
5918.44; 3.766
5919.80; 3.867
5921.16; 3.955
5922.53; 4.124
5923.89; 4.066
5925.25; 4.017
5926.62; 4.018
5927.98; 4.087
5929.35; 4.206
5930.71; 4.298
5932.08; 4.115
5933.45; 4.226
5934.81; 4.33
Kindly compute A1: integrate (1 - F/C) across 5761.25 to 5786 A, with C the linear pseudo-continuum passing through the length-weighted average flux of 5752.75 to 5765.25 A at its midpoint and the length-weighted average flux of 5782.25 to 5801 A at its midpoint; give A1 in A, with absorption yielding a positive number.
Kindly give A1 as 0.7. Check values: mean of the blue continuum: 4.04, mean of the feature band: 4.01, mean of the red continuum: 4.21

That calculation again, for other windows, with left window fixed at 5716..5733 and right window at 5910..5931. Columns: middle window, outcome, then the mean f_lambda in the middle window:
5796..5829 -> 0.6 A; 4.22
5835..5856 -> 0.2 A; 4.2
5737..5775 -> 1.7 A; 4.18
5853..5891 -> 1.8 A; 4.02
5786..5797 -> 0.2 A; 4.24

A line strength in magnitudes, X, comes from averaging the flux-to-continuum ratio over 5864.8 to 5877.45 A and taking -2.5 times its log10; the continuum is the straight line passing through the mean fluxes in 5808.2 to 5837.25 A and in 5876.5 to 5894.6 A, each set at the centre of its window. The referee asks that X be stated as -0.158 mag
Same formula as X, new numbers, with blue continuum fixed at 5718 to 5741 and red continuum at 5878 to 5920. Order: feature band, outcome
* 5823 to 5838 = -0.07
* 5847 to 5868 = -0.06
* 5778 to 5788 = 0.06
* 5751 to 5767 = 0.06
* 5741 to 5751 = 0.03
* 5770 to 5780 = 0.05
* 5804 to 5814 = -0.04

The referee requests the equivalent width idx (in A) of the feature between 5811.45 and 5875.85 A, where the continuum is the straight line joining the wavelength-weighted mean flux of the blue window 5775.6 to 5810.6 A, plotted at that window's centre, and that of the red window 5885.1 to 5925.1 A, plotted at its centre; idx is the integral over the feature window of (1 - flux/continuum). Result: -3.3 A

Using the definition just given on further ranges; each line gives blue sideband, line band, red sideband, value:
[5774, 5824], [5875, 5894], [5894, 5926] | 1.8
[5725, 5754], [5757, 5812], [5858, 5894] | 1.0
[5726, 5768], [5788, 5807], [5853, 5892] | -0.4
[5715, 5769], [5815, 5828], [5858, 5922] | -0.3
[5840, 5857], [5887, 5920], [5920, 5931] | 1.7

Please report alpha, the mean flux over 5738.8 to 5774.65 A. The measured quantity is 4.17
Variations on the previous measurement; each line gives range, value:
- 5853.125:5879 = 4.25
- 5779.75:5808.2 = 4.2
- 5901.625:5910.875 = 3.95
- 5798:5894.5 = 4.12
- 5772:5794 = 4.11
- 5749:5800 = 4.14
